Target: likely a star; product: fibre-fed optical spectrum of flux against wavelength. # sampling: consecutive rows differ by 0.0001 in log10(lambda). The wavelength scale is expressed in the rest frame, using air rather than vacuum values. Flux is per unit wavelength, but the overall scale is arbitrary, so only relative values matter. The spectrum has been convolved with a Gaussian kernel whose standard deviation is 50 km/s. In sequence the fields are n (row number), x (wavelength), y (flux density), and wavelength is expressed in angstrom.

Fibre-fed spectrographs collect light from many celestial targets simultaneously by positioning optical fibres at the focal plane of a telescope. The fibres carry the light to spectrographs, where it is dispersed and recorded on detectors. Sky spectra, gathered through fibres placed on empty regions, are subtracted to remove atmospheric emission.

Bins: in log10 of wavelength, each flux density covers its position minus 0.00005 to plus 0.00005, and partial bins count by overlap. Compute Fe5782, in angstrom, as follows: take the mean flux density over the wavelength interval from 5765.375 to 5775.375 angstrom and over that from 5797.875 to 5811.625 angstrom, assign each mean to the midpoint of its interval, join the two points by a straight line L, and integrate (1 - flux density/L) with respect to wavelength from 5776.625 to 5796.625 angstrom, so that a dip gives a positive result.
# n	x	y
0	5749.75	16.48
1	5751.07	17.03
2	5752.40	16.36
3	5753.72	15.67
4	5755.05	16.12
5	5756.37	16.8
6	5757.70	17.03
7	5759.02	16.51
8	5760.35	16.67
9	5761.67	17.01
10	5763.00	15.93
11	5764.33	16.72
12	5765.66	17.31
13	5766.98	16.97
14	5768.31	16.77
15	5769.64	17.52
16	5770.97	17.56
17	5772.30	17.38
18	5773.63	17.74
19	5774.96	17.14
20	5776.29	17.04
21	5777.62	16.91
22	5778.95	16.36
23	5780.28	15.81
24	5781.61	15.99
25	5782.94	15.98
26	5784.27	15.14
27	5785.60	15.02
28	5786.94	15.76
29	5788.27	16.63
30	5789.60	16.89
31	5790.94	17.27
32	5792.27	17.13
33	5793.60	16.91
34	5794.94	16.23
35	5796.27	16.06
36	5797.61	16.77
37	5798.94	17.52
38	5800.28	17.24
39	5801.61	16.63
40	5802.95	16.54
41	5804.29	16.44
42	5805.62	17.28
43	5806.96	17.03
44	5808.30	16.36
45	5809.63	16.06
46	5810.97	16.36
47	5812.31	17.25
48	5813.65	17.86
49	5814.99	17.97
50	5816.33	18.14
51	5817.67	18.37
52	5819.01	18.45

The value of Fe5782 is 0.9 angstrom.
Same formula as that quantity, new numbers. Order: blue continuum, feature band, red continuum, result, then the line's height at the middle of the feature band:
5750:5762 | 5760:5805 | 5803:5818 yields 0.4 angstrom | 16.8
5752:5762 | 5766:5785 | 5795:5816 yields -0.1 angstrom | 16.7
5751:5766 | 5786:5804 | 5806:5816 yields 0.2 angstrom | 16.9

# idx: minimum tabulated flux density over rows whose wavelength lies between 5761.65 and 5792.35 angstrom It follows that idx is 15.02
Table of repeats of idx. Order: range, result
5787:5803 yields 16.06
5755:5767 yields 15.93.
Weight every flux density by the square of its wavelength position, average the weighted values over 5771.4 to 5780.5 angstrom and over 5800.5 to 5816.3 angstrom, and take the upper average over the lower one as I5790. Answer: 1.0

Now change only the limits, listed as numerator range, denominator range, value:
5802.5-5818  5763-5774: 1.01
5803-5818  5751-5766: 1.05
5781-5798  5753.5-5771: 0.98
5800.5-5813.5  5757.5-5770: 1.01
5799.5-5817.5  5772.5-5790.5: 1.05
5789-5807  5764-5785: 1.01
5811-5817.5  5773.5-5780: 1.06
